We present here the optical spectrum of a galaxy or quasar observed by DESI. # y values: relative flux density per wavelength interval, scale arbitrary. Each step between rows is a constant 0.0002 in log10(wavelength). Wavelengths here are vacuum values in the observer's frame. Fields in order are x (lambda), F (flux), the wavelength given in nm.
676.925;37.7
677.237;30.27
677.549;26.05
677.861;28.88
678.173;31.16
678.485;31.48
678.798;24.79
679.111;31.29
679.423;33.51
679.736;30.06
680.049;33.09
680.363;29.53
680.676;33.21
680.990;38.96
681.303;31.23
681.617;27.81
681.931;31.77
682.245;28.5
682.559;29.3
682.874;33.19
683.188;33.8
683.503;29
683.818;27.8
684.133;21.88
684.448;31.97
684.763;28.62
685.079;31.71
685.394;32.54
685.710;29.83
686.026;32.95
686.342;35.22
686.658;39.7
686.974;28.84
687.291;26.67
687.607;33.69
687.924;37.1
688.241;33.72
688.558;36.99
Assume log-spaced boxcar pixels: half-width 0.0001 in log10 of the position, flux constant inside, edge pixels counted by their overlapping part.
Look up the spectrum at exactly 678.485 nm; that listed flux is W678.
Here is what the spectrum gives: 31.48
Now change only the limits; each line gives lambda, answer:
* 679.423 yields 33.51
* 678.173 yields 31.16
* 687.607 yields 33.69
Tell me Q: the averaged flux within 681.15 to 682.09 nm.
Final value 30.3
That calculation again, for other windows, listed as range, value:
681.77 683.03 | 30.7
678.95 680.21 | 32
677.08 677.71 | 28.2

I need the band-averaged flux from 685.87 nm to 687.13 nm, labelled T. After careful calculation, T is 34.2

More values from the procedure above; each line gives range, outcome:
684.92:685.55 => 32.1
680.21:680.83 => 31.4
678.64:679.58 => 29.9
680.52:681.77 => 32.8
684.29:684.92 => 30.3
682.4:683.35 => 32.1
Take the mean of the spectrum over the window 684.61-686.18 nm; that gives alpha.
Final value 31.1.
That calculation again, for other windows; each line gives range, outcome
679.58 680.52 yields 30.9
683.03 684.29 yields 28.1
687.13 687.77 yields 30.2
